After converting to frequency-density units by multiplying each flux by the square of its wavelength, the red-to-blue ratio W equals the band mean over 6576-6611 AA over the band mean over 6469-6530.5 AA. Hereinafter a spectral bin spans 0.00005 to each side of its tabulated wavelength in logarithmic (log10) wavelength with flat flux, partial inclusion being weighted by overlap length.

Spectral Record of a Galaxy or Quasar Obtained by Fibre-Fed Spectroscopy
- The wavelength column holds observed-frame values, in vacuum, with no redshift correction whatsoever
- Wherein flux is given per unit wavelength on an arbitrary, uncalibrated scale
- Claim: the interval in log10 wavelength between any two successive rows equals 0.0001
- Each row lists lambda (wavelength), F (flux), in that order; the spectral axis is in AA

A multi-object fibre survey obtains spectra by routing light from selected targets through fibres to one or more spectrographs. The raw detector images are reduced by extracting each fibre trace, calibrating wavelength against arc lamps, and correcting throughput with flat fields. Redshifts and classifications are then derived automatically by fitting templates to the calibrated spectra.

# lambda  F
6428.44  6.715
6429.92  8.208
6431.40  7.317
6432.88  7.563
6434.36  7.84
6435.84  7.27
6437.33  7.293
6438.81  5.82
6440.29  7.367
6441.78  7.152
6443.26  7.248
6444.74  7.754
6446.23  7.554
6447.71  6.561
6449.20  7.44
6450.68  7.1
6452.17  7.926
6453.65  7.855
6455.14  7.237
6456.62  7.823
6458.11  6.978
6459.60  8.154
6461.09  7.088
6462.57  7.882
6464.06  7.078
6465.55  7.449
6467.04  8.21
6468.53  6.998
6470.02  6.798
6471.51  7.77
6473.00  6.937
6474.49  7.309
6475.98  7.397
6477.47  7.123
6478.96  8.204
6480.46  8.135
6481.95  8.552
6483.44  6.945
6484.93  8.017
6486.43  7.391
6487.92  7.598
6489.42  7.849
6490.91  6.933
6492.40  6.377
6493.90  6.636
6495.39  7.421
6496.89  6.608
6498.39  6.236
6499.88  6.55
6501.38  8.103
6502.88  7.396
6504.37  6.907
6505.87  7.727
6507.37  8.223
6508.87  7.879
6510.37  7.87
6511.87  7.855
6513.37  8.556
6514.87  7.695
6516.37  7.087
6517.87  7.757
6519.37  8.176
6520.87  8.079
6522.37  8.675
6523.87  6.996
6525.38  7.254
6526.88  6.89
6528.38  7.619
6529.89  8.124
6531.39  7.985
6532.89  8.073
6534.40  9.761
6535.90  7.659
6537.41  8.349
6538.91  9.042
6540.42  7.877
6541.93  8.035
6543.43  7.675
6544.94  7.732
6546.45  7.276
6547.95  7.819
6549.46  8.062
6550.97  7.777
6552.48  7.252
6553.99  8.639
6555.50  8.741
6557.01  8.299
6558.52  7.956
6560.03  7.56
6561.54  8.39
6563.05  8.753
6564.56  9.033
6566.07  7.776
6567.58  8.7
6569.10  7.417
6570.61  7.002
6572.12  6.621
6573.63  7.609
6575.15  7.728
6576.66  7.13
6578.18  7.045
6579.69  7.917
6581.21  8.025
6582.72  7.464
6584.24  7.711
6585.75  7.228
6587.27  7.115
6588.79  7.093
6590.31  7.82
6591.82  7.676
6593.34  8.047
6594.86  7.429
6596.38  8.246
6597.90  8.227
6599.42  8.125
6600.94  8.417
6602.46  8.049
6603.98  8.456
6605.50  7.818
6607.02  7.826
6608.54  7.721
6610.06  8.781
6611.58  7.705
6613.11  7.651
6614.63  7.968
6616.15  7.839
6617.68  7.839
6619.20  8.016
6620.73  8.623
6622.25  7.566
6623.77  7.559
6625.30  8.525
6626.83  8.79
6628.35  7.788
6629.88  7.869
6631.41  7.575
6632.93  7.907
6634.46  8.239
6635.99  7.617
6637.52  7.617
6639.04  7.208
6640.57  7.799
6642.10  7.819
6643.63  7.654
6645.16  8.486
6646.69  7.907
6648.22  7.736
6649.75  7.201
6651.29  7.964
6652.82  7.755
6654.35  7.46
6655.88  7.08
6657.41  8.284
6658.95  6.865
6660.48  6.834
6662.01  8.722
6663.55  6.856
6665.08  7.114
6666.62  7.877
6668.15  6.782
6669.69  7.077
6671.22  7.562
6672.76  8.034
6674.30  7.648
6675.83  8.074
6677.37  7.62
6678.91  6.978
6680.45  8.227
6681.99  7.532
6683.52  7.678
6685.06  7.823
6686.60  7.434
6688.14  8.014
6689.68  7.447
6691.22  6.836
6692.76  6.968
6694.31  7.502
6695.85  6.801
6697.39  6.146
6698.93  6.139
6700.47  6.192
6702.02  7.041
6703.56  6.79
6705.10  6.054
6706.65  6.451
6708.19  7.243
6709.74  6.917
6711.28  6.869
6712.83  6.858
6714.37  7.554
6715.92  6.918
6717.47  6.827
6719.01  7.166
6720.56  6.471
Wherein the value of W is 1.1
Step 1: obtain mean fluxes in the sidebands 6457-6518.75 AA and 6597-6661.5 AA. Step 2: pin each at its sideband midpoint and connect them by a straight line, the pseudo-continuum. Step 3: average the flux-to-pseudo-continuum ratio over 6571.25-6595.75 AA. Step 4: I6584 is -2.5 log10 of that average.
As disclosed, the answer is 0.04 mag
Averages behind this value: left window 7.46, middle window 7.48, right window 7.87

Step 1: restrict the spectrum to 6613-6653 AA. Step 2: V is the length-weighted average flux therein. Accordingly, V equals 7.88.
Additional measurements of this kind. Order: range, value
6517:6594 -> 7.85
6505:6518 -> 7.84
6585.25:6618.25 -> 7.87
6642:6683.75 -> 7.6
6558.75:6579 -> 7.76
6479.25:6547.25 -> 7.68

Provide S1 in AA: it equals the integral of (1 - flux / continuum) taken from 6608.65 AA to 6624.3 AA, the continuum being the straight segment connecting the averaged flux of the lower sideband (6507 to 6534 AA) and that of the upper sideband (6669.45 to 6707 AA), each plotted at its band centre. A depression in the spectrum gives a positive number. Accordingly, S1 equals -1.0 AA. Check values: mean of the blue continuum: 7.84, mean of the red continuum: 7.21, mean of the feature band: 7.95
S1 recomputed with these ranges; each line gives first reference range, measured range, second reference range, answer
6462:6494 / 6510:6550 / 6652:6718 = -2.9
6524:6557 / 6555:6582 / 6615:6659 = 0.2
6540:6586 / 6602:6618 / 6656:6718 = -0.8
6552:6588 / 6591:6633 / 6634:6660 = -1.5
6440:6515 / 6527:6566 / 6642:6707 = -3.7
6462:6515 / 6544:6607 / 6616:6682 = -2.0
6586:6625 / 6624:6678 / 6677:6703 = -1.3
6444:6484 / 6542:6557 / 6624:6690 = -0.7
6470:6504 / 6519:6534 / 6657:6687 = -0.9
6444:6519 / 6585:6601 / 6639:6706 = -0.7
